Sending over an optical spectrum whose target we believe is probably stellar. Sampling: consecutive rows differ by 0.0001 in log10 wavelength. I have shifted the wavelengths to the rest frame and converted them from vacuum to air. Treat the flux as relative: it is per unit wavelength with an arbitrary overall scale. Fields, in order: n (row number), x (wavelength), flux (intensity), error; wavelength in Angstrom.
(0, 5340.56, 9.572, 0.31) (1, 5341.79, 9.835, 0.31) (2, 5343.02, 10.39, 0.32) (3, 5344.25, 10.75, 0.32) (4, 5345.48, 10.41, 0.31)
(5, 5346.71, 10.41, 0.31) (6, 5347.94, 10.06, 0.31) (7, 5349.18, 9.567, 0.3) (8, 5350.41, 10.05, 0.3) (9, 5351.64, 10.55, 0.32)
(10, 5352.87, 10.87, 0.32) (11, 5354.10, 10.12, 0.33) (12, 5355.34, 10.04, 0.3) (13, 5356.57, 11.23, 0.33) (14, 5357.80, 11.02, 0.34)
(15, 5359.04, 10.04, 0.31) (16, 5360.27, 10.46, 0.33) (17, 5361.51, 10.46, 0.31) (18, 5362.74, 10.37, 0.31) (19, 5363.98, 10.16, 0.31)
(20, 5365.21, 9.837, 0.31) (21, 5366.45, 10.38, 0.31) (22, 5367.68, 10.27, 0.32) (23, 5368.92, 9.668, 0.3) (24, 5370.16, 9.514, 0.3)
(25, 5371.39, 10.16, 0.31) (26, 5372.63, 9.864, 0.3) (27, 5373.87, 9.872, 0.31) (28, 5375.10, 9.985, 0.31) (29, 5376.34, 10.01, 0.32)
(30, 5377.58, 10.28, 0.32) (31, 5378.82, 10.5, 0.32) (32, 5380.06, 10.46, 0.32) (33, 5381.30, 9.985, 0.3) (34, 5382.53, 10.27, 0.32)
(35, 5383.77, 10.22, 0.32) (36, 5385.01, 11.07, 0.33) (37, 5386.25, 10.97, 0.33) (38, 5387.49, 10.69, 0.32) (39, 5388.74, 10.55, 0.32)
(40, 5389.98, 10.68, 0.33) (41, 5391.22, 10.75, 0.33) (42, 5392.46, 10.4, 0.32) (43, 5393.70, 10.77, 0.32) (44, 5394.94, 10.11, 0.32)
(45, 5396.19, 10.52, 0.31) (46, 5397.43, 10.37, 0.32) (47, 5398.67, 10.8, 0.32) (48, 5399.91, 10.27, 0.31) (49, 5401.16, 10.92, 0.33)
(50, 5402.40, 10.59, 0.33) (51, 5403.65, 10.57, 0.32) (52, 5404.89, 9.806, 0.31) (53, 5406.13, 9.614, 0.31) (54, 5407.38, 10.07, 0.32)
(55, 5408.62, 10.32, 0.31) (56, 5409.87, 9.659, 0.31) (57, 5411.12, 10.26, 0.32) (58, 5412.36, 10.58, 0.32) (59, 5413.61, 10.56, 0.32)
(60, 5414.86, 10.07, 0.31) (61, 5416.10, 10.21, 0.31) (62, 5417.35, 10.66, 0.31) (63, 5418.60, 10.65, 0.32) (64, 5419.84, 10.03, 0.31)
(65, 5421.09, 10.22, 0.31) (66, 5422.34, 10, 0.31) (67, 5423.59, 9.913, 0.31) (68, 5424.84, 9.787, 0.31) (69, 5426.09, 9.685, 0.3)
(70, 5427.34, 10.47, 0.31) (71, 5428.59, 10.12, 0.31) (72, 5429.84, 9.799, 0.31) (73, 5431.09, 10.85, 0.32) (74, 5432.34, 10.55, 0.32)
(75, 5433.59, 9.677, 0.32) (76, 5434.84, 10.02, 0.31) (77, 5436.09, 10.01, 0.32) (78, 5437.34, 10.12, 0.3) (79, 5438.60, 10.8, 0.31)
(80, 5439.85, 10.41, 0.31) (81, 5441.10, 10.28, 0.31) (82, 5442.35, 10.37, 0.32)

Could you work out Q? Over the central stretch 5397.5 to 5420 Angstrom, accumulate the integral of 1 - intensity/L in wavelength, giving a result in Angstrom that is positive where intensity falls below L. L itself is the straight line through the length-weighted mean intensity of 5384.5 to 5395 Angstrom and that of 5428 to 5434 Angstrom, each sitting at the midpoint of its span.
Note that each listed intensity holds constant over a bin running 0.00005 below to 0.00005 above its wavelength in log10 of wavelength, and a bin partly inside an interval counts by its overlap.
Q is 0.3 Angstrom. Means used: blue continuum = 10.7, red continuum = 10.2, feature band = 10.3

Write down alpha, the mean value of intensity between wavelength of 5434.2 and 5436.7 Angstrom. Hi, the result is 10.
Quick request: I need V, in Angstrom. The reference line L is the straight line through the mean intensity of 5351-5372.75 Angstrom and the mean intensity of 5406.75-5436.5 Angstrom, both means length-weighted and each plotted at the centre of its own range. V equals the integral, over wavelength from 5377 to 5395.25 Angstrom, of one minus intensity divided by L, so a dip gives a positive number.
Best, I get -0.5 Angstrom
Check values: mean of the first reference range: 10.3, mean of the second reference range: 10.2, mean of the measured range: 10.5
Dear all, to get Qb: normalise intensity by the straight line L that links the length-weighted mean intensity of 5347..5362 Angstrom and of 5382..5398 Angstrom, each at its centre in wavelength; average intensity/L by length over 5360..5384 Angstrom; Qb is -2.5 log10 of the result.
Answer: 0.035 mag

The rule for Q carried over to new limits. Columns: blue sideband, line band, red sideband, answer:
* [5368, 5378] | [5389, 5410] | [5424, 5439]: -0.8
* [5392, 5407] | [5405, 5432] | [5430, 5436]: 0.3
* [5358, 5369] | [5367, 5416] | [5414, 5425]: -0.4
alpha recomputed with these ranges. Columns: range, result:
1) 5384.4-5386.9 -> 11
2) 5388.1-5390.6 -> 10.6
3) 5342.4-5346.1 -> 10.5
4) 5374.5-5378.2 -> 10.1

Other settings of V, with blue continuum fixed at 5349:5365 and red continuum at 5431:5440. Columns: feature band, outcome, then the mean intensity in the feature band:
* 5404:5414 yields 0.2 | 10.1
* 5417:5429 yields 0.2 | 10.1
